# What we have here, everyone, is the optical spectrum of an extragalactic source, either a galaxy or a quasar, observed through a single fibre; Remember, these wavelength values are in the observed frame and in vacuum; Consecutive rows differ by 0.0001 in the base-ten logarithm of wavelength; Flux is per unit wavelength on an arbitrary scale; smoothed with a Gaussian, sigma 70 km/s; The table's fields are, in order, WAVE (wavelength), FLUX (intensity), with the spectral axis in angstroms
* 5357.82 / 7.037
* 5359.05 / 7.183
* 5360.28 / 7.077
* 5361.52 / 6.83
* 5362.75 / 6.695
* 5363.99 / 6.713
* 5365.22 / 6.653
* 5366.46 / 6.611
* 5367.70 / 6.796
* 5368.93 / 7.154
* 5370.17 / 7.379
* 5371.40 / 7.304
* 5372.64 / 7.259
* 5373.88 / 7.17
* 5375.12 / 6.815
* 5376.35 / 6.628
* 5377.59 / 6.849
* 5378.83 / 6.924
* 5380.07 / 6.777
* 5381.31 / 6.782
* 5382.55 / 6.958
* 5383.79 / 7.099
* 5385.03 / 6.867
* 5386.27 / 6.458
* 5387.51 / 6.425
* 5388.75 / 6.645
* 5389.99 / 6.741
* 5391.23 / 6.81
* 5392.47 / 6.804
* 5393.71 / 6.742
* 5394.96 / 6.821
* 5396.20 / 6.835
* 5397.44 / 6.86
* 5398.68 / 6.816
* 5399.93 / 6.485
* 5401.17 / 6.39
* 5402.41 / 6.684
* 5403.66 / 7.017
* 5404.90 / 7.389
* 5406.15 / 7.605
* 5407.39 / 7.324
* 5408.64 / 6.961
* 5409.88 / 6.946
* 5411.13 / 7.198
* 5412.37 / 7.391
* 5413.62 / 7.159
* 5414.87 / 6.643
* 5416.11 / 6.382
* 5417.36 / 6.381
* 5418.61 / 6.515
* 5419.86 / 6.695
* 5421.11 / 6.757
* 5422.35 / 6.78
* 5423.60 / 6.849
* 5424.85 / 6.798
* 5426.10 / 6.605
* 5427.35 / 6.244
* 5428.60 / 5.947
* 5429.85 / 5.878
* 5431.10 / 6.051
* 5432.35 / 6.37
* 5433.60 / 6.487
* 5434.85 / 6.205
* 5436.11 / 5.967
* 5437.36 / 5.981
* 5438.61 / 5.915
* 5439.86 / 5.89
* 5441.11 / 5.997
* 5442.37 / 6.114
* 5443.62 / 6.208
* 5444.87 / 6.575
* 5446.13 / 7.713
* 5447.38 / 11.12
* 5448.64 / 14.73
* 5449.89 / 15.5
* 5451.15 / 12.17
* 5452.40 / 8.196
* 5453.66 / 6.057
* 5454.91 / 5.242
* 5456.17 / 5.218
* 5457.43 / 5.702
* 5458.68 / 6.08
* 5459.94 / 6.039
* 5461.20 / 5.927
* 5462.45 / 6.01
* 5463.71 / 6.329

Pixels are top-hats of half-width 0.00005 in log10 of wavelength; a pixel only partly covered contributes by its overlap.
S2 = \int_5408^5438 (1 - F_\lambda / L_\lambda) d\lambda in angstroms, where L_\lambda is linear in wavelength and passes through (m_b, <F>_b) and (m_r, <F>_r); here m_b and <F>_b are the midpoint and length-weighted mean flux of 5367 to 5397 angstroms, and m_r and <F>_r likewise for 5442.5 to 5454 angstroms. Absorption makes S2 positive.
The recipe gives 7.2 angstroms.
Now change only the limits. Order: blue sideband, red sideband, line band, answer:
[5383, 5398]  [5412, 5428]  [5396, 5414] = -0.7 angstroms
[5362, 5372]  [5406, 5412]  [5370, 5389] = 0.3 angstroms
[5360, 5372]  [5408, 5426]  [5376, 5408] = 0.1 angstroms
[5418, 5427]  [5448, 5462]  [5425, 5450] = 0.9 angstroms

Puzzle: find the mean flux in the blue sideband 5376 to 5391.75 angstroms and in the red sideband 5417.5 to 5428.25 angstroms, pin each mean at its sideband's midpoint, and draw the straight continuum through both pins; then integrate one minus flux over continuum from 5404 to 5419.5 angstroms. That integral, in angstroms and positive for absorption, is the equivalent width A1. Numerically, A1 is -0.7 angstroms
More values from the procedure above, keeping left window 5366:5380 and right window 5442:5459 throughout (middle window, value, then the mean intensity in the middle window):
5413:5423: 1.5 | 6.67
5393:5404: 1.1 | 6.73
